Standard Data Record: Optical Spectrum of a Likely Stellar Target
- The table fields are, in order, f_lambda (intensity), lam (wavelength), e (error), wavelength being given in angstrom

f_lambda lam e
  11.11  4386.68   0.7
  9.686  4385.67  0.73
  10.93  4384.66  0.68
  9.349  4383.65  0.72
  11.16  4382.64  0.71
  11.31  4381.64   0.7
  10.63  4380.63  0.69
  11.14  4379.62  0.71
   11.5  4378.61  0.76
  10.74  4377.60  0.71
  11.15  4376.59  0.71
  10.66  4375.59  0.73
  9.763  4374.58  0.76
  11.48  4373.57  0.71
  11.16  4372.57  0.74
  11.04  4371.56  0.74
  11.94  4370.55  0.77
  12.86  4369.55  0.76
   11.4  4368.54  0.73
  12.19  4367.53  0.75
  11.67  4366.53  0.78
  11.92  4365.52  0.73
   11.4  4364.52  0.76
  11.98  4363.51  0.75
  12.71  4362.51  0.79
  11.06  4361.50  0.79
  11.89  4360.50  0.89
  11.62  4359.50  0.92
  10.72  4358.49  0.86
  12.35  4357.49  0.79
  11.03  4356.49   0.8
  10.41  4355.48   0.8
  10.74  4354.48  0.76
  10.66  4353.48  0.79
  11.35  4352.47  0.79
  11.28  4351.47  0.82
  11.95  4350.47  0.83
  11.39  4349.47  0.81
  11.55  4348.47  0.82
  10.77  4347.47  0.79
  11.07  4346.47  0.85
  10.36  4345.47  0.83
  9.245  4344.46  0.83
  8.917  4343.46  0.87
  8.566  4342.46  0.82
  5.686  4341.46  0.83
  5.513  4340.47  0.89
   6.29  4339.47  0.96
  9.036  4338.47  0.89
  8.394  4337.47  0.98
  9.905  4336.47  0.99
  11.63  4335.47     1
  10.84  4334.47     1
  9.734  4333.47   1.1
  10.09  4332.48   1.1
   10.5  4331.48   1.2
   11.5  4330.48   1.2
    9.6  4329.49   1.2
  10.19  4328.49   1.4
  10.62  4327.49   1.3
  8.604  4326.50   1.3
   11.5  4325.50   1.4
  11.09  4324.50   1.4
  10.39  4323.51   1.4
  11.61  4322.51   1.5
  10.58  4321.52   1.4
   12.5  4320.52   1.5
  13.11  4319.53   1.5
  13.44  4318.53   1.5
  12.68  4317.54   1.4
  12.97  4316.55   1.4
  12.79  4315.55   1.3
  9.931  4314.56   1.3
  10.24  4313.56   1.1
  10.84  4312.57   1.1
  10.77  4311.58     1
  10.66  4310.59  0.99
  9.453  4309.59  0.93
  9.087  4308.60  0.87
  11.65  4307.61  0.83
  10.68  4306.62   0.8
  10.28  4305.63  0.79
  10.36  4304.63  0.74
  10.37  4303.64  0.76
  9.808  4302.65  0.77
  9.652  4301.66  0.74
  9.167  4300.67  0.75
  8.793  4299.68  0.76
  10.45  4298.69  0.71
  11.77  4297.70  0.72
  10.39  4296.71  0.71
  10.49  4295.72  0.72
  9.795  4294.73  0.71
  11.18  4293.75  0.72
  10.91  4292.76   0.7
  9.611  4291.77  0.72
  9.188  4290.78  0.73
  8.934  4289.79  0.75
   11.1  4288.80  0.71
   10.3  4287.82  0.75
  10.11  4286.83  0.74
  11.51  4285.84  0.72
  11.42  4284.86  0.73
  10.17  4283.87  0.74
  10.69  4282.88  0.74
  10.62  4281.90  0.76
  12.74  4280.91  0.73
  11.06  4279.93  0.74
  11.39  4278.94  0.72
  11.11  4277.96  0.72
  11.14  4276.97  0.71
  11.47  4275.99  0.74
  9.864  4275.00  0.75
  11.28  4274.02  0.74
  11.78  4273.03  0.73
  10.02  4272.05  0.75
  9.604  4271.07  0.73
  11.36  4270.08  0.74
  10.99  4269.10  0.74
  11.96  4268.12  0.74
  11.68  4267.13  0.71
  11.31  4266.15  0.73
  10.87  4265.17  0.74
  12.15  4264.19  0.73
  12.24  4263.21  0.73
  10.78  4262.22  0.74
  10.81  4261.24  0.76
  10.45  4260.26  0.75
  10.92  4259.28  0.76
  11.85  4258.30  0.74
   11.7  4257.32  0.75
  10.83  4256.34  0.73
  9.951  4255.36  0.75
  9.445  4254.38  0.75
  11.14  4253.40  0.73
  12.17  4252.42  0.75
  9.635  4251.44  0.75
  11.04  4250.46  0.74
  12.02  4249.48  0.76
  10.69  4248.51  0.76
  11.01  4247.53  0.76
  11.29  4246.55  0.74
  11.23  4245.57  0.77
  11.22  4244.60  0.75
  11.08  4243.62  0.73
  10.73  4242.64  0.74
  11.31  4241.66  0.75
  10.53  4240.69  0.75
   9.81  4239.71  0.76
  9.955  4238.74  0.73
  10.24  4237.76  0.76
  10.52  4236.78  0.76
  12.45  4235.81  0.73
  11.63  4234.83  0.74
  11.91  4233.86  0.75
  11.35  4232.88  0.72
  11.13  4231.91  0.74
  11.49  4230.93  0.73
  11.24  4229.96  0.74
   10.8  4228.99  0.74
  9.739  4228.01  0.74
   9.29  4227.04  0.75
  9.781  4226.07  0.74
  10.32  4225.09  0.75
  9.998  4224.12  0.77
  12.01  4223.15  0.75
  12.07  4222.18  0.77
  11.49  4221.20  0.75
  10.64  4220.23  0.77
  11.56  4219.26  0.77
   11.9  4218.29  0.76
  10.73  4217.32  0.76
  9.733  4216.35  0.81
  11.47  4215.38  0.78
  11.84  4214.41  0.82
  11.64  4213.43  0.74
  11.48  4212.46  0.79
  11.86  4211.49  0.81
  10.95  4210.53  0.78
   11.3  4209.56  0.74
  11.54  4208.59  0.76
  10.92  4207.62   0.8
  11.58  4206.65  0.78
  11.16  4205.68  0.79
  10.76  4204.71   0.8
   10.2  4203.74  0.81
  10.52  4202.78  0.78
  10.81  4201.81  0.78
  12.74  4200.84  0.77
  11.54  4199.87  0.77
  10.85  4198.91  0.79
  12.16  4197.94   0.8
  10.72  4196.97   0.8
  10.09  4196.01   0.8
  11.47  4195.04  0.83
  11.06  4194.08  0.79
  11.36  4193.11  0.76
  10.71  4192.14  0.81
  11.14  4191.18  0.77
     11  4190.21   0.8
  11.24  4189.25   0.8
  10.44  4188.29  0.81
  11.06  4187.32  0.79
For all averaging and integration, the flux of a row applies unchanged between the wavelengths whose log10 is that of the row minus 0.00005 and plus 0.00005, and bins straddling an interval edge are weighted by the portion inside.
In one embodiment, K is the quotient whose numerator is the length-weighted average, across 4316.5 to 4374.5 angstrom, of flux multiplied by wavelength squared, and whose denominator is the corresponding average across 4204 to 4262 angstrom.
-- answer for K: 1.03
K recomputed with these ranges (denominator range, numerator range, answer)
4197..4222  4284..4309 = 0.95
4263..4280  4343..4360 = 1.01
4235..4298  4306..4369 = 1.02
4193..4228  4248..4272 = 1.02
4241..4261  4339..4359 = 0.95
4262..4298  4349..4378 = 1.09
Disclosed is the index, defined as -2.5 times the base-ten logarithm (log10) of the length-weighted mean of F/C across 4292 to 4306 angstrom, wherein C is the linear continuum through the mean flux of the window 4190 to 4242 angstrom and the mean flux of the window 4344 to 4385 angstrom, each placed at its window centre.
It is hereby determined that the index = 0.09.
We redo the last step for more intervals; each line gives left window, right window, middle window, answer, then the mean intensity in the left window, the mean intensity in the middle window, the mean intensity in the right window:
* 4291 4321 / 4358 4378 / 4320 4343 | 0.14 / 10.8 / 9.76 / 11.5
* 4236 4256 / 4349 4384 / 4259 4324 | 0.01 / 10.8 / 10.9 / 11.3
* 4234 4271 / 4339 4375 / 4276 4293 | 0.02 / 11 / 10.7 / 10.7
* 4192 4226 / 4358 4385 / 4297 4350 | 0.10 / 11.2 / 10.3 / 11.3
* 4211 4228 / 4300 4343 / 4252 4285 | -0.04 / 11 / 11.1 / 10.3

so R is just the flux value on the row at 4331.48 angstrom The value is 10.5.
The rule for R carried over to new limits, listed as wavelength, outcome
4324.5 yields 11.09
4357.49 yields 12.35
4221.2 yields 11.49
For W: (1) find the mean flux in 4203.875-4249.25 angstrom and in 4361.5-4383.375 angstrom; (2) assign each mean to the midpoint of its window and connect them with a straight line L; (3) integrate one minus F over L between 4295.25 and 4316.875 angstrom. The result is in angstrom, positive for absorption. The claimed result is 1.47 angstrom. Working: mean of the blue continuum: 11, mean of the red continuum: 11.4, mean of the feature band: 10.5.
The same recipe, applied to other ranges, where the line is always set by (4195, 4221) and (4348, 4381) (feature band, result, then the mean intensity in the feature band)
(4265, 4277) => 0.3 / 11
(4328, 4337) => 0.7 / 10.4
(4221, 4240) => 0.6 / 10.9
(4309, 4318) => 0.2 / 11.1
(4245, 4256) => 0.4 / 10.9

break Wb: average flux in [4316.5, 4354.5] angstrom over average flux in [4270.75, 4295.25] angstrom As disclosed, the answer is 1.0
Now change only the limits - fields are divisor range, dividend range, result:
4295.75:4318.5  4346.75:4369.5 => 1.08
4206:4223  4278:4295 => 0.94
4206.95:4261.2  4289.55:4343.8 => 0.93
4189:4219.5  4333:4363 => 0.91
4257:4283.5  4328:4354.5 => 0.88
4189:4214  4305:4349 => 0.92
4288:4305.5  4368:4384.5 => 1.09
